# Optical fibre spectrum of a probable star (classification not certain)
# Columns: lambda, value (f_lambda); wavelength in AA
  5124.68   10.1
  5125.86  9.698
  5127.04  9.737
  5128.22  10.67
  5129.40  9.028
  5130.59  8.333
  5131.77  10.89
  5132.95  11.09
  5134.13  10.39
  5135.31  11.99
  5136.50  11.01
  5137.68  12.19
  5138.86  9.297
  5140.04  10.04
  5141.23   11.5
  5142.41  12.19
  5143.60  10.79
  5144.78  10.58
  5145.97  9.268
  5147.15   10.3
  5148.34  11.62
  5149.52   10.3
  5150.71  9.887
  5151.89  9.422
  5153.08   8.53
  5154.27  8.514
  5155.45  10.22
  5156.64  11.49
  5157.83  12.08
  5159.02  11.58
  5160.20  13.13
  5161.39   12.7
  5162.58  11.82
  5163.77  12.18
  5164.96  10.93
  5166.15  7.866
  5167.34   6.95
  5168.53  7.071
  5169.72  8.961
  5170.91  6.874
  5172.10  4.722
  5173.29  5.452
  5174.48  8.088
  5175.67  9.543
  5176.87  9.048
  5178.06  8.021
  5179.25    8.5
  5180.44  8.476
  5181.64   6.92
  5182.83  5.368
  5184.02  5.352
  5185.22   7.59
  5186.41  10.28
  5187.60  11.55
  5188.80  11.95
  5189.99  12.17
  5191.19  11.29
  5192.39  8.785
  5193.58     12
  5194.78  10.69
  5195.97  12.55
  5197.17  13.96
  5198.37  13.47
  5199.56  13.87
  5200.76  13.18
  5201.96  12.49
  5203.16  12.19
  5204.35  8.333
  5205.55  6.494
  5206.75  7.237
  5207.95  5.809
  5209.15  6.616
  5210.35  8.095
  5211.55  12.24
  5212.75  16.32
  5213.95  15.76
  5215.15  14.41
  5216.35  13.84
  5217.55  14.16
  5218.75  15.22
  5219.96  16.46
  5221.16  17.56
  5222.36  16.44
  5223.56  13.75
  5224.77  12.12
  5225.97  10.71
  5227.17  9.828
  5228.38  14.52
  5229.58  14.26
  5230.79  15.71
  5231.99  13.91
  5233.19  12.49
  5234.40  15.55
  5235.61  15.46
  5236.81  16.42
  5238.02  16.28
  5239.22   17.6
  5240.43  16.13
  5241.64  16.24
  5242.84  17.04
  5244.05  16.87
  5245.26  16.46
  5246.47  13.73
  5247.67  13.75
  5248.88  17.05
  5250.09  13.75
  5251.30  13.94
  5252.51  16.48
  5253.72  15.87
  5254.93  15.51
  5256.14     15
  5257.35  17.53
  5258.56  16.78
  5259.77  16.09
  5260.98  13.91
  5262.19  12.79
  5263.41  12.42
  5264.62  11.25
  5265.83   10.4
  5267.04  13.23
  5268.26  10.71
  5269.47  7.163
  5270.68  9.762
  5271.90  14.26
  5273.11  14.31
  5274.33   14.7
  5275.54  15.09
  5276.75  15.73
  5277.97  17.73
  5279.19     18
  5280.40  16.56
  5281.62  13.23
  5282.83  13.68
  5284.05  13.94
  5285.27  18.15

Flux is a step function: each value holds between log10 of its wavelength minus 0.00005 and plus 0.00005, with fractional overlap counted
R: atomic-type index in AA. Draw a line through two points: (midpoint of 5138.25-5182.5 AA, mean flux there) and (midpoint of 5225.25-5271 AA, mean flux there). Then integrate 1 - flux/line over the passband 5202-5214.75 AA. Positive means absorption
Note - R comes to 2.2 AA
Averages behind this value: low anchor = 9.56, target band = 10.1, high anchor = 14.3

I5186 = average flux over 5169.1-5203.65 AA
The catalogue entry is 9.76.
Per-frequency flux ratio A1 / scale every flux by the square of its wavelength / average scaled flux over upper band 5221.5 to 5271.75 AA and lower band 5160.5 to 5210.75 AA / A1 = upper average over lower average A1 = 1.55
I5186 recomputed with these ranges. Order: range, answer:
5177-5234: 11.6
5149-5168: 10.5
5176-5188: 8.09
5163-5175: 7.96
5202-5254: 13.8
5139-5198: 9.79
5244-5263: 15.3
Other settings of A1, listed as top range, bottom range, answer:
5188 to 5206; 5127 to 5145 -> 1.12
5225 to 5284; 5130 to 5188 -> 1.57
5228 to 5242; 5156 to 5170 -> 1.49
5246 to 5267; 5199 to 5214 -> 1.41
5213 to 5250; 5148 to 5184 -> 1.68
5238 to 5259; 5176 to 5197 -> 1.70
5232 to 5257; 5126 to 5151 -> 1.54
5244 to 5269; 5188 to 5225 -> 1.20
